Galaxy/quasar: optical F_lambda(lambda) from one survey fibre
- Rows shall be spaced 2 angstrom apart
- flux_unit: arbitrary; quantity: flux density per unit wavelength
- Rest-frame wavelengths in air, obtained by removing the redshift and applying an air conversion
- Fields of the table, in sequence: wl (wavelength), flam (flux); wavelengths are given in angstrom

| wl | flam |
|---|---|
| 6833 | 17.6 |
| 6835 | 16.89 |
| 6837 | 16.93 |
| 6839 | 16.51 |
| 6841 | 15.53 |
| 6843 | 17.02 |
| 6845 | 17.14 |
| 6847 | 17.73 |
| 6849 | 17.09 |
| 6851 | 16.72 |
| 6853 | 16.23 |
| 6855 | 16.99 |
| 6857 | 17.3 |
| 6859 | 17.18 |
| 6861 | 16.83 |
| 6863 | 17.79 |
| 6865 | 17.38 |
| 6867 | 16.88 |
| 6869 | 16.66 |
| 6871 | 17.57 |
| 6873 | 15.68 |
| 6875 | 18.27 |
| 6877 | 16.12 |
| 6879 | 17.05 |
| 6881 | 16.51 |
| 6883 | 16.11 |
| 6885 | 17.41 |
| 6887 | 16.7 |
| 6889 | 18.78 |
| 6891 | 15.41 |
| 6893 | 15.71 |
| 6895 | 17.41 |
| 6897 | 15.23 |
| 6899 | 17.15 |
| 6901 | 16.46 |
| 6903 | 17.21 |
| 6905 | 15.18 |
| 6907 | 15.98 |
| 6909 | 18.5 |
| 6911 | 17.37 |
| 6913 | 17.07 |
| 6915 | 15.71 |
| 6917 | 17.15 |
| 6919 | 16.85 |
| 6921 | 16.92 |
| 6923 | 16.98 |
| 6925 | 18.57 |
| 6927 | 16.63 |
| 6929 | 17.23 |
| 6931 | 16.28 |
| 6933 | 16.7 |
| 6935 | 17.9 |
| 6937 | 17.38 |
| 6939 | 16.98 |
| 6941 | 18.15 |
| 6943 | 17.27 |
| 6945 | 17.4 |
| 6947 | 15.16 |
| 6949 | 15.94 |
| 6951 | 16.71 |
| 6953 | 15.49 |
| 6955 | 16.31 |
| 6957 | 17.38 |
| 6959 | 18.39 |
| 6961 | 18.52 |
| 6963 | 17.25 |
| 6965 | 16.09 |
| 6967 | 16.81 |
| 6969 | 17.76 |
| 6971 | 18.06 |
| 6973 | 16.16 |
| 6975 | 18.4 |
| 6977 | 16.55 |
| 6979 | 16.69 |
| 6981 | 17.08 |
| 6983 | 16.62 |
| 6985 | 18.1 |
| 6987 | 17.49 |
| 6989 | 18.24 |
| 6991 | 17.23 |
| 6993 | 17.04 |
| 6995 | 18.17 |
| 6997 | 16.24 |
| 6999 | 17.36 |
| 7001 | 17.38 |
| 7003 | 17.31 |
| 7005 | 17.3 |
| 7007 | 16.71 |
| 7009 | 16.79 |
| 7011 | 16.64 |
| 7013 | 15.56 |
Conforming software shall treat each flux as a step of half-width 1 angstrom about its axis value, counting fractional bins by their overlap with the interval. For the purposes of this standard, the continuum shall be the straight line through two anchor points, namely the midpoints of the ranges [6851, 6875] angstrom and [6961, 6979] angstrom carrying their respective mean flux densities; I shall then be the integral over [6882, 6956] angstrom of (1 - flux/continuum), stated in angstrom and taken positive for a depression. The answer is 1.3 angstrom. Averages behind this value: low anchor 17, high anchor 17.2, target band 16.8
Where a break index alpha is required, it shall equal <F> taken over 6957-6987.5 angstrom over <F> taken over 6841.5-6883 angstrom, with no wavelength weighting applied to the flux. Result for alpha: 1.02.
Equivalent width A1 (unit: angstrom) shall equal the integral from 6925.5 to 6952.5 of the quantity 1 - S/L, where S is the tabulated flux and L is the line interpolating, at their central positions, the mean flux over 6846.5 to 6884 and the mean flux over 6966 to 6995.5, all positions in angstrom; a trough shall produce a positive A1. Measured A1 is 0.46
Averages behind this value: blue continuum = 16.9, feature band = 16.9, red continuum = 17.3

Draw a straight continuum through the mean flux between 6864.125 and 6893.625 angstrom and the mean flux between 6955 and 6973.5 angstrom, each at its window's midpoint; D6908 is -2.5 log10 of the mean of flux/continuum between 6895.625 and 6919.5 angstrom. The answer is 0.02 mag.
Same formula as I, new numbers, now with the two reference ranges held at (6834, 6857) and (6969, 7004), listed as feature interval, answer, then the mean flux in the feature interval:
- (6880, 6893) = 0.18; 16.7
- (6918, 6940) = -0.02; 17.1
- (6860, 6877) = -0.17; 17.1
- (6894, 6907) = 0.46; 16.4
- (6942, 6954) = 0.59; 16.3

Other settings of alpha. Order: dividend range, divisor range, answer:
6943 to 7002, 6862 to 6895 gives 1.01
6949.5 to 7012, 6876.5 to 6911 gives 1.03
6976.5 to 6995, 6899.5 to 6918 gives 1.03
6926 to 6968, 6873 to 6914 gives 1.01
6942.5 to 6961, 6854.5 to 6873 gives 0.98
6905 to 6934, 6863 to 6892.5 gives 1.00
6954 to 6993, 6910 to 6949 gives 1.02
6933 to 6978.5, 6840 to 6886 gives 1.01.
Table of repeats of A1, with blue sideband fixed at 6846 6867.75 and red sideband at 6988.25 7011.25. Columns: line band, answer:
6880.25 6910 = 0.8 angstrom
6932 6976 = 0.2 angstrom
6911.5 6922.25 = 0.2 angstrom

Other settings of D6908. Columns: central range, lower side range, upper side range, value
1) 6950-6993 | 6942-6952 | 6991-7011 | -0.03 mag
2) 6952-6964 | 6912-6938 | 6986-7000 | 0.00 mag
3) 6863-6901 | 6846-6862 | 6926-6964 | 0.01 mag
